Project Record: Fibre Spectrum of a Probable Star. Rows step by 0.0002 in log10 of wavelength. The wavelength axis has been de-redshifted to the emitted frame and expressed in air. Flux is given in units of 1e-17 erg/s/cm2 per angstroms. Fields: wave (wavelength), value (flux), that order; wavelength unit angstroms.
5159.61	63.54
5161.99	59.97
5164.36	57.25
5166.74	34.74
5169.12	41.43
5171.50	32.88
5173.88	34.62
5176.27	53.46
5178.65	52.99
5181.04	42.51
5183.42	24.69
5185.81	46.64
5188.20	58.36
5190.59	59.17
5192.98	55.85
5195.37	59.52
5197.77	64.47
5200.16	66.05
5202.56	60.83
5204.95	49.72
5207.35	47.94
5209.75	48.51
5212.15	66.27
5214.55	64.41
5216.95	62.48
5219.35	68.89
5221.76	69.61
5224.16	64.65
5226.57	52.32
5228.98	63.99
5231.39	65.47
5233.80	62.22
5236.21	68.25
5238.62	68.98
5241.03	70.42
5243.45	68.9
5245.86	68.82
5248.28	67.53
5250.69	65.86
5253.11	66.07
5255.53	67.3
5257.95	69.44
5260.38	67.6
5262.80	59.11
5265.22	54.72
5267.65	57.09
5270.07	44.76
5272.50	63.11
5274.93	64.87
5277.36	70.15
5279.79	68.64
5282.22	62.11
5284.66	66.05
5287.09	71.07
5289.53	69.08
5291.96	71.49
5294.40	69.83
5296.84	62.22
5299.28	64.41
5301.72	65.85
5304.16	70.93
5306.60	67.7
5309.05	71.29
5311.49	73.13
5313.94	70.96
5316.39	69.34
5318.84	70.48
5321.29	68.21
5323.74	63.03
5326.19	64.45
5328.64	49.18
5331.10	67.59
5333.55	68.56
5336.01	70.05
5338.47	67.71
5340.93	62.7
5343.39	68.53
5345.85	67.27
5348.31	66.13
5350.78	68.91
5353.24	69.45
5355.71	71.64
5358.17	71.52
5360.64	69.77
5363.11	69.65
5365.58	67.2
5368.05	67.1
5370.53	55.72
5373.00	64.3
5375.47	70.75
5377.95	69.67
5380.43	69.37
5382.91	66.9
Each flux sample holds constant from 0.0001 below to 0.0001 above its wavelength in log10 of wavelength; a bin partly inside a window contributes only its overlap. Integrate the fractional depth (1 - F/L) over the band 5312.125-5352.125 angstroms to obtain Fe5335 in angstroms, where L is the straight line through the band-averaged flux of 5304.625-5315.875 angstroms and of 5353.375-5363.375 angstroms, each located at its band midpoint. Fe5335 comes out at 2.3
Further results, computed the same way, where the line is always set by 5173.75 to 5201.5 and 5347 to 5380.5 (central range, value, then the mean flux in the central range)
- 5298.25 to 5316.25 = -1.8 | 69.2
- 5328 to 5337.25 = 0.0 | 64.7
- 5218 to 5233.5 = -2.3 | 64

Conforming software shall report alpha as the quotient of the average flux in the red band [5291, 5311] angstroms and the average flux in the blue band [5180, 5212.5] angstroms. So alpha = 1.28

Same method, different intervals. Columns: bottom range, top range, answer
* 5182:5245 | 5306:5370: 1.13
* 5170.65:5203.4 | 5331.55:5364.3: 1.35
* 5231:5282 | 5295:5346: 1.03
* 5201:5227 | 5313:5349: 1.11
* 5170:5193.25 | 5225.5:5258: 1.45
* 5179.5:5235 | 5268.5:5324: 1.16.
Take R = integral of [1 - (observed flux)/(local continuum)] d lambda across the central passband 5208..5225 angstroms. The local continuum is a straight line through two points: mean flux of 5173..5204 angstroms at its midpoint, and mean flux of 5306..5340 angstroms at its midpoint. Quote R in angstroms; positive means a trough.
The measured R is -2.3 angstroms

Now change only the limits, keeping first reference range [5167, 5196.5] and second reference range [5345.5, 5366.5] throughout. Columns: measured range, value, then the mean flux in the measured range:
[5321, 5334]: 0.5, 62.9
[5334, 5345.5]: -0.1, 67.3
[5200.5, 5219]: -3.0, 58.1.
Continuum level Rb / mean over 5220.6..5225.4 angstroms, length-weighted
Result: 67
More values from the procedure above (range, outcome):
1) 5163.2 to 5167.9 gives 46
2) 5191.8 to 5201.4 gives 61.4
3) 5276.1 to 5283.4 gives 67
